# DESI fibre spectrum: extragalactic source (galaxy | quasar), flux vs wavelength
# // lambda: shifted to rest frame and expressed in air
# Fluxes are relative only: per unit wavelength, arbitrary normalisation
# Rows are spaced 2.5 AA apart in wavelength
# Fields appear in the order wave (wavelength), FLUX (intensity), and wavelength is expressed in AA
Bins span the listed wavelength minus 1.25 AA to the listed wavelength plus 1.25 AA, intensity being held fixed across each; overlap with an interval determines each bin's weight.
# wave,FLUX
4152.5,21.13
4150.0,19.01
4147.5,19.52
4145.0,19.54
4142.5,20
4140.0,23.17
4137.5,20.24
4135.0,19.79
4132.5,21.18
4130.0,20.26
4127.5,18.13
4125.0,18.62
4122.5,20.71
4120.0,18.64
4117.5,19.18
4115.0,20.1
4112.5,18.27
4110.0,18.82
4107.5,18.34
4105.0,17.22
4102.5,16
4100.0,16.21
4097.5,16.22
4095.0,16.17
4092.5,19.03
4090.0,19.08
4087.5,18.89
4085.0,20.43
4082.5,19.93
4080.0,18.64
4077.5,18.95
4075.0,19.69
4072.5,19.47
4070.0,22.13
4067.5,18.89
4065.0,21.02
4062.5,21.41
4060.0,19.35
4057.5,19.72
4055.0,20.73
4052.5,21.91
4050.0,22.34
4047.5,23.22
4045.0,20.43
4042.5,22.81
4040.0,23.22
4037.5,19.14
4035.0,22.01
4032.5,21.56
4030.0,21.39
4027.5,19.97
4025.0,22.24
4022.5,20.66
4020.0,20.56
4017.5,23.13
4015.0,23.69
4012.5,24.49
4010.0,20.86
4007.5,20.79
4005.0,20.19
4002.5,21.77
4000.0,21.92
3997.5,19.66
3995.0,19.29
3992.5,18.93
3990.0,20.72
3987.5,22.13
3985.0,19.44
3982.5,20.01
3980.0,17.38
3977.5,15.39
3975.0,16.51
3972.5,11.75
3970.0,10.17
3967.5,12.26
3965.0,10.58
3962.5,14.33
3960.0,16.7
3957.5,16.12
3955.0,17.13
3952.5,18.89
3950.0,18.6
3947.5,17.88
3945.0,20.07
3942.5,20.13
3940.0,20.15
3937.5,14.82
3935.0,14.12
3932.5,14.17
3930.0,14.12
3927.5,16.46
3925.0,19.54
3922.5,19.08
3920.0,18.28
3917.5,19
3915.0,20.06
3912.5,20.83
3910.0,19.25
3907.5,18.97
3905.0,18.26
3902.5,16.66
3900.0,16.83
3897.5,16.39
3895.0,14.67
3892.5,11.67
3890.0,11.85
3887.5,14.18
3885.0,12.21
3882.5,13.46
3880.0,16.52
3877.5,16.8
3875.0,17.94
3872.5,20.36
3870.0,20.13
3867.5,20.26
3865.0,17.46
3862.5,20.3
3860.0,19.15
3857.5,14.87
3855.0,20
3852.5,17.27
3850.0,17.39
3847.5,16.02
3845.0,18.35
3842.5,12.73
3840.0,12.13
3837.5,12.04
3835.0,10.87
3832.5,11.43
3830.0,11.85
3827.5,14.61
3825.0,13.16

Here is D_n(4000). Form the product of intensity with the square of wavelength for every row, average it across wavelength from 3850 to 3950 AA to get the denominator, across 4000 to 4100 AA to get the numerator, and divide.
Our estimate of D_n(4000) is 1.3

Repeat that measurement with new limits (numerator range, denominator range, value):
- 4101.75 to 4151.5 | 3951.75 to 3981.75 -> 1.42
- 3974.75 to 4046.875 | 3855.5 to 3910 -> 1.33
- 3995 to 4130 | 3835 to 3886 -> 1.34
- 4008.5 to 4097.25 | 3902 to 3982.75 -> 1.30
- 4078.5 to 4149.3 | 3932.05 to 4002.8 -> 1.18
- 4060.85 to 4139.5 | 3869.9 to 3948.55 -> 1.24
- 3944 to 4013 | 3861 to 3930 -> 1.08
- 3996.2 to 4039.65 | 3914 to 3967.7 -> 1.31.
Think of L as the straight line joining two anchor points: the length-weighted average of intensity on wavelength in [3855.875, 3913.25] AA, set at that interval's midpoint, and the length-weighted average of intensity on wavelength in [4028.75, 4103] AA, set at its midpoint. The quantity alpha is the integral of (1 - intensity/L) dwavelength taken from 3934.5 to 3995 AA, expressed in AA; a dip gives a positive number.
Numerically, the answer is 4.5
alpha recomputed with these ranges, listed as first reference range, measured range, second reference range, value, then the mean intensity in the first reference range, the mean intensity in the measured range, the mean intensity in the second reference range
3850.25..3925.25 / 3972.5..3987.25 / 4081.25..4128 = 0.2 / 17.4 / 17.5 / 18.4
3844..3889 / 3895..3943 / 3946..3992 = -2.0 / 17.3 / 17.6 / 16.5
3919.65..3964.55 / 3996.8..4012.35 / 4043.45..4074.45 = -1.7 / 17.1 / 21.2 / 20.9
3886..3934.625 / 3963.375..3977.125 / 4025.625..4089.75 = 4.4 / 16.8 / 12.5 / 20.7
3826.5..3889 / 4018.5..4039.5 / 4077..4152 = -3.6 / 15.9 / 21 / 19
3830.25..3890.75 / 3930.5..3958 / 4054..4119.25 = -0.5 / 16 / 17.4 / 19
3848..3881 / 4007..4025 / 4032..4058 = -0.9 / 18.3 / 22.1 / 21.6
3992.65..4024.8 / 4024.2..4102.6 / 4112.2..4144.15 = 2.3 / 21.4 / 20.1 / 19.9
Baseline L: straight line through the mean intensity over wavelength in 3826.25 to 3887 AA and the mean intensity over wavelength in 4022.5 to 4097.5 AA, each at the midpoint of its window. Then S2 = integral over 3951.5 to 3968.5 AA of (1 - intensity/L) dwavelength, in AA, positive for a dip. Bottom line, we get 2.9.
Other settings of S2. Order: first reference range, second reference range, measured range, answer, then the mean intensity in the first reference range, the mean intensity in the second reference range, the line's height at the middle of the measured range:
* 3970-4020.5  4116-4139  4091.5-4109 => 2.4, 19.7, 19.7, 19.7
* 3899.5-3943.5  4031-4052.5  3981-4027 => -1.1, 17.8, 21.8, 20.6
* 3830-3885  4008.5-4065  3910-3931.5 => -0.4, 16.3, 21.6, 18.1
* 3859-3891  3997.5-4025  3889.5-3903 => 2.3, 17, 21.7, 17.7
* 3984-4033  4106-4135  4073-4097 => 1.2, 21.2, 19.3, 19.9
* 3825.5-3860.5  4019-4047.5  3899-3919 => -2.0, 14.8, 21.4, 17.1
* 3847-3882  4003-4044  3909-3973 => 9.7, 18.1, 21.7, 19.8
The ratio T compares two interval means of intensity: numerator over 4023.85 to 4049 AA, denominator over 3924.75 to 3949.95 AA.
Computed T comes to 1.26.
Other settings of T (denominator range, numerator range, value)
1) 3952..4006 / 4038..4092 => 1.19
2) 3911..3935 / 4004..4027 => 1.23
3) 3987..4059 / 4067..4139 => 0.89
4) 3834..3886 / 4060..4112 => 1.14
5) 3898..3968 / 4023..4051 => 1.25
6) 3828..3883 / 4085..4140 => 1.15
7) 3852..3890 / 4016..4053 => 1.26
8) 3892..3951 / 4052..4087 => 1.14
